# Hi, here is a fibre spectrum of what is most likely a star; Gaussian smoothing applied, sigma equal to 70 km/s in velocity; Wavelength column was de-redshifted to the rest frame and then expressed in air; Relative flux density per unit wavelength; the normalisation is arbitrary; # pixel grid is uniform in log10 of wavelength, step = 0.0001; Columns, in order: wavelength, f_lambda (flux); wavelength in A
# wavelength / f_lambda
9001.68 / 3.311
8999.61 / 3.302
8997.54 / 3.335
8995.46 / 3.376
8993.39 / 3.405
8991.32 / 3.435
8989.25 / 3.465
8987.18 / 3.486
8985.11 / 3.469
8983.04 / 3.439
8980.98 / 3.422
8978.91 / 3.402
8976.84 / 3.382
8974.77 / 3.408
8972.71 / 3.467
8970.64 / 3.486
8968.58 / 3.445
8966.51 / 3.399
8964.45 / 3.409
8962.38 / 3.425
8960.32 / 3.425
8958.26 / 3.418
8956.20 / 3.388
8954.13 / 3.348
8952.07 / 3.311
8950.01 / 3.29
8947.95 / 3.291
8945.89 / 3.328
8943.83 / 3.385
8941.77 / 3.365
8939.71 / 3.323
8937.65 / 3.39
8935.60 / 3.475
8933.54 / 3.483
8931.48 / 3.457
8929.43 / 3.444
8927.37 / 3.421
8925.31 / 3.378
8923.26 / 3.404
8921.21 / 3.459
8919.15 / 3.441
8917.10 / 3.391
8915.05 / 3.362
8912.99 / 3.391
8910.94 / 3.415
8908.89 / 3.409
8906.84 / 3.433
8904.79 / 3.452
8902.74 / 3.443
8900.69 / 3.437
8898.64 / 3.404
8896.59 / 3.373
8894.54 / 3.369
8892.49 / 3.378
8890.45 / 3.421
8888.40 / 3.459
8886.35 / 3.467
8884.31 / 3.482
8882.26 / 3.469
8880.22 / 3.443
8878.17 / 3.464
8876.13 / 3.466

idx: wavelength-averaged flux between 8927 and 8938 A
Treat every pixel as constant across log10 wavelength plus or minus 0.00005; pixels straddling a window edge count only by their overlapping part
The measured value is 3.45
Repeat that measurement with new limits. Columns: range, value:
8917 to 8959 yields 3.39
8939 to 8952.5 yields 3.33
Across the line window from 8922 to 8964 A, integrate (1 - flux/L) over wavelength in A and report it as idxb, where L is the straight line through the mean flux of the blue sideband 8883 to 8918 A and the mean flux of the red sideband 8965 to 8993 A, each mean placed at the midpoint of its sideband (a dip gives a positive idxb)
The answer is 0.5 A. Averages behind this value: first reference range 3.42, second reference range 3.44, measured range 3.39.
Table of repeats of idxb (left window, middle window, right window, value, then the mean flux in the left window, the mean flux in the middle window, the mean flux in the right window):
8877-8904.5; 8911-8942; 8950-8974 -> 0.1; 3.43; 3.41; 3.41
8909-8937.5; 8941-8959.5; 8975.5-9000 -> 0.4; 3.42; 3.35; 3.41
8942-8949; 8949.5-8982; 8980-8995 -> -0.1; 3.34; 3.4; 3.44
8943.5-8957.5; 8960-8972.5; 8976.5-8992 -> -0.2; 3.33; 3.43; 3.44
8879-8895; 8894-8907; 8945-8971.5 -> 0.0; 3.44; 3.42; 3.38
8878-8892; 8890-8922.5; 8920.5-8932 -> 0.3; 3.45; 3.41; 3.43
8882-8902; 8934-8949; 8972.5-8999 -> 0.2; 3.42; 3.37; 3.42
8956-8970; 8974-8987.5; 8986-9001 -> -0.1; 3.42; 3.43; 3.4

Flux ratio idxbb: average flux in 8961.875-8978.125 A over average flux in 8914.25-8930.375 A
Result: 1.0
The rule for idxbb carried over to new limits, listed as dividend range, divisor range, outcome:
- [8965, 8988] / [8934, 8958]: 1.02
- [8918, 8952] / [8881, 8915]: 0.99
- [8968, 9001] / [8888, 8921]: 1.00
